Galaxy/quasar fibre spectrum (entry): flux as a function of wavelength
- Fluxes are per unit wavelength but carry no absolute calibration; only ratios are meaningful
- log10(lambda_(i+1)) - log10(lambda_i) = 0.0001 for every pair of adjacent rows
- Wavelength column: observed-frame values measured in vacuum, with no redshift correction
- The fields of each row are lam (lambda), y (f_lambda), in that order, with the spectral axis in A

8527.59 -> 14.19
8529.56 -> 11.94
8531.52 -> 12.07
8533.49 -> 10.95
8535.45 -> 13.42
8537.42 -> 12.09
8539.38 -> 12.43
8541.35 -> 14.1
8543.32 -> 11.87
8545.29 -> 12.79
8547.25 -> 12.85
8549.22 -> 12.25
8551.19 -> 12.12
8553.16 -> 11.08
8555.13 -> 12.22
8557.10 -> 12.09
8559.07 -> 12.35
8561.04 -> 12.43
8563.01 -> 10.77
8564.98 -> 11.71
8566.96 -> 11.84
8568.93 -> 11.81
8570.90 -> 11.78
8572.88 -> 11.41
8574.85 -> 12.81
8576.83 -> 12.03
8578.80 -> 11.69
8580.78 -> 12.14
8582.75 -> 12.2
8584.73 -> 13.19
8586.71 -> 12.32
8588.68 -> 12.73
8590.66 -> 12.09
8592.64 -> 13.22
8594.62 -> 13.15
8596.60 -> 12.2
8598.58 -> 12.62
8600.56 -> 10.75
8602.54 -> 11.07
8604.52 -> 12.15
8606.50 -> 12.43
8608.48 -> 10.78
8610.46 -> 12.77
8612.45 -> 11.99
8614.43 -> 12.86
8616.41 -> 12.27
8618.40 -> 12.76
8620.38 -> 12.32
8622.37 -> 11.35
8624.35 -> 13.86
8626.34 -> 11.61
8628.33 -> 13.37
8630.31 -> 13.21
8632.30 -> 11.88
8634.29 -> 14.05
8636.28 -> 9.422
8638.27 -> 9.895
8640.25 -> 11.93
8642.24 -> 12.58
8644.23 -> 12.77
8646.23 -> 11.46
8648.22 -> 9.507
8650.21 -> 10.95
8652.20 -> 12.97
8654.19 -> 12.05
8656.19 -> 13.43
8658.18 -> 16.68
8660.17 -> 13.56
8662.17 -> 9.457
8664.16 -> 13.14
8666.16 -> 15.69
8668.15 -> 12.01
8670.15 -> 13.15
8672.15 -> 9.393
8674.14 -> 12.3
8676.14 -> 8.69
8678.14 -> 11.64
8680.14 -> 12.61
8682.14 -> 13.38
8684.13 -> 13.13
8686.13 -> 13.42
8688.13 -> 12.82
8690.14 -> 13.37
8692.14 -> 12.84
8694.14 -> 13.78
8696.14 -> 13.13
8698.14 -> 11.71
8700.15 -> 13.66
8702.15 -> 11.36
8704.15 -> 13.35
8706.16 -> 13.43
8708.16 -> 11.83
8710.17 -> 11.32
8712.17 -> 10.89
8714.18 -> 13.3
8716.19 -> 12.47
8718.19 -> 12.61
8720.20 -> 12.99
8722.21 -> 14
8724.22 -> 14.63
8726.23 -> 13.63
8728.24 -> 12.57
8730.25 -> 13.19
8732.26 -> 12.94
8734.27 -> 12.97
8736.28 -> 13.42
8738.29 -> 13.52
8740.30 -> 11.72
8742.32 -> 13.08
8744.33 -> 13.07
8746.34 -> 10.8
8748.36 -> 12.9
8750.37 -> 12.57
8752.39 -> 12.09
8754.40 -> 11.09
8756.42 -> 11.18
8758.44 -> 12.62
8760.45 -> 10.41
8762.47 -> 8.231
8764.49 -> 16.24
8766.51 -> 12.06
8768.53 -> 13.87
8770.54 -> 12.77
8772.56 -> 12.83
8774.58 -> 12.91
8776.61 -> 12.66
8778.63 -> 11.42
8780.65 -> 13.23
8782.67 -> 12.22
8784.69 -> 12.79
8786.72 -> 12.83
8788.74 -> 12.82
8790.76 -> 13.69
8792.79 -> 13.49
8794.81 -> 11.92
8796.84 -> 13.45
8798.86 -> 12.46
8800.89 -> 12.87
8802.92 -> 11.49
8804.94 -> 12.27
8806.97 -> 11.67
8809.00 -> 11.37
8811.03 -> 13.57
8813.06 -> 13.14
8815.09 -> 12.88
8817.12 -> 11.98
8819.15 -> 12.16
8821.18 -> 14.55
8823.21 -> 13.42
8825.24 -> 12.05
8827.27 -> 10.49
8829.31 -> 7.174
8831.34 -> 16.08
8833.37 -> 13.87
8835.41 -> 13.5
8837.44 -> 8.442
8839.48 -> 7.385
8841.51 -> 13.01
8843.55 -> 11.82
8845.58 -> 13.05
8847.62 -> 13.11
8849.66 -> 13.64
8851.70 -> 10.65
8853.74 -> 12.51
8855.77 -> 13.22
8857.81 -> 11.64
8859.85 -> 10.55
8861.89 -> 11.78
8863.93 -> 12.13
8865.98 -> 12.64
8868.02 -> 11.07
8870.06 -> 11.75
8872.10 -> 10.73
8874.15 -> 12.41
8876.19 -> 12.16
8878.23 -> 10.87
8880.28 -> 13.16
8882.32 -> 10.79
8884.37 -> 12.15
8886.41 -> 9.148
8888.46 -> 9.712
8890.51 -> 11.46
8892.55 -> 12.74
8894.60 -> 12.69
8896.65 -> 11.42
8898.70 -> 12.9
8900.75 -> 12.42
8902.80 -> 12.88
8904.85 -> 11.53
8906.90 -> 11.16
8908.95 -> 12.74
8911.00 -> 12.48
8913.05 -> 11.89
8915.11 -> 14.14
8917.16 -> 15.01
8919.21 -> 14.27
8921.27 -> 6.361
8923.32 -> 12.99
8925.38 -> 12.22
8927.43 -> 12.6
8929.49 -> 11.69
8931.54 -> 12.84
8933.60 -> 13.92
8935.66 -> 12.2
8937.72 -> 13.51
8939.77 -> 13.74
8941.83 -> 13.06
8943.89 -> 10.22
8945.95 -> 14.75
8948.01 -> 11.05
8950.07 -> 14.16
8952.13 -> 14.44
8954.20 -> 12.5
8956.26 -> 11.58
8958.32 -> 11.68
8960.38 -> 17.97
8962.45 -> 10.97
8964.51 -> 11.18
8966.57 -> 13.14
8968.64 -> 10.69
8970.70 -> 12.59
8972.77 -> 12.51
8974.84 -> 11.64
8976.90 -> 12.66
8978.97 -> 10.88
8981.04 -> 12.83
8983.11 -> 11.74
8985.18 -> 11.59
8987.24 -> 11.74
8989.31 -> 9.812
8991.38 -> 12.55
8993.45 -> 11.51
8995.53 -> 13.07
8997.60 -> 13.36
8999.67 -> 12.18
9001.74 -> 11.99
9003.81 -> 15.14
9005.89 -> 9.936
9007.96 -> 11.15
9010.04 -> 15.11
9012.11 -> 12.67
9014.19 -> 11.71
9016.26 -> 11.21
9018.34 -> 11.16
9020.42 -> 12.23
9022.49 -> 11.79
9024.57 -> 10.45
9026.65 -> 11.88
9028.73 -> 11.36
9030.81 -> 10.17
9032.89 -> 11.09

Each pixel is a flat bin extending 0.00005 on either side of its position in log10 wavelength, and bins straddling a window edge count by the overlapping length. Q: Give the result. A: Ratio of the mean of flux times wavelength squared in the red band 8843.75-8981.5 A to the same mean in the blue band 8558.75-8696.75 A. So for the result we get 1.07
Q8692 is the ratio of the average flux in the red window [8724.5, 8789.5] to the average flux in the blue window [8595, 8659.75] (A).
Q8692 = 1.0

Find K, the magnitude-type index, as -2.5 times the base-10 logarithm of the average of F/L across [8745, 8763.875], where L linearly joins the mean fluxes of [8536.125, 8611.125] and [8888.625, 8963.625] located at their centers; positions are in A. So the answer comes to 0.08 mag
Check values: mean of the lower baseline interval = 12.2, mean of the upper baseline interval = 12.6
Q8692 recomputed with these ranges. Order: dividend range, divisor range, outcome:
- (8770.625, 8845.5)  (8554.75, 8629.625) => 1.01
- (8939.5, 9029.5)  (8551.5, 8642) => 1.01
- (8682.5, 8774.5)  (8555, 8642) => 1.04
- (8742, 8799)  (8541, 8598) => 1.02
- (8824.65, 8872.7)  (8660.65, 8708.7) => 0.94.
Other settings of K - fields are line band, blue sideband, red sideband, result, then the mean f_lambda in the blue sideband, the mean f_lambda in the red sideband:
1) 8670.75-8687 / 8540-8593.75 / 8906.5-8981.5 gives 0.04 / 12.2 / 12.6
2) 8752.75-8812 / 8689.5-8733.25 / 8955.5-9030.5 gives 0.02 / 12.9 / 12.1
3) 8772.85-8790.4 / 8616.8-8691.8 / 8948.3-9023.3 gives -0.03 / 12.3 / 12.3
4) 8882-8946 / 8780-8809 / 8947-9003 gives 0.02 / 12.6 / 12.3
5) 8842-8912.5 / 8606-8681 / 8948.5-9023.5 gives 0.03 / 12.2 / 12.3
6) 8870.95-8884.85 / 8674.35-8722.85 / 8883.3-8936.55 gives 0.04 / 12.6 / 12.1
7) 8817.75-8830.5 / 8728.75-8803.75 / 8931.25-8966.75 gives 0.08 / 12.5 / 12.9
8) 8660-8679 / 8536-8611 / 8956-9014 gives 0.03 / 12.2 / 12.3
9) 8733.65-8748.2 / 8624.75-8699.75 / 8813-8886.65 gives -0.04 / 12.4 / 11.9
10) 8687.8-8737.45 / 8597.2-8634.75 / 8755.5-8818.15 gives -0.04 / 12.3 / 12.5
